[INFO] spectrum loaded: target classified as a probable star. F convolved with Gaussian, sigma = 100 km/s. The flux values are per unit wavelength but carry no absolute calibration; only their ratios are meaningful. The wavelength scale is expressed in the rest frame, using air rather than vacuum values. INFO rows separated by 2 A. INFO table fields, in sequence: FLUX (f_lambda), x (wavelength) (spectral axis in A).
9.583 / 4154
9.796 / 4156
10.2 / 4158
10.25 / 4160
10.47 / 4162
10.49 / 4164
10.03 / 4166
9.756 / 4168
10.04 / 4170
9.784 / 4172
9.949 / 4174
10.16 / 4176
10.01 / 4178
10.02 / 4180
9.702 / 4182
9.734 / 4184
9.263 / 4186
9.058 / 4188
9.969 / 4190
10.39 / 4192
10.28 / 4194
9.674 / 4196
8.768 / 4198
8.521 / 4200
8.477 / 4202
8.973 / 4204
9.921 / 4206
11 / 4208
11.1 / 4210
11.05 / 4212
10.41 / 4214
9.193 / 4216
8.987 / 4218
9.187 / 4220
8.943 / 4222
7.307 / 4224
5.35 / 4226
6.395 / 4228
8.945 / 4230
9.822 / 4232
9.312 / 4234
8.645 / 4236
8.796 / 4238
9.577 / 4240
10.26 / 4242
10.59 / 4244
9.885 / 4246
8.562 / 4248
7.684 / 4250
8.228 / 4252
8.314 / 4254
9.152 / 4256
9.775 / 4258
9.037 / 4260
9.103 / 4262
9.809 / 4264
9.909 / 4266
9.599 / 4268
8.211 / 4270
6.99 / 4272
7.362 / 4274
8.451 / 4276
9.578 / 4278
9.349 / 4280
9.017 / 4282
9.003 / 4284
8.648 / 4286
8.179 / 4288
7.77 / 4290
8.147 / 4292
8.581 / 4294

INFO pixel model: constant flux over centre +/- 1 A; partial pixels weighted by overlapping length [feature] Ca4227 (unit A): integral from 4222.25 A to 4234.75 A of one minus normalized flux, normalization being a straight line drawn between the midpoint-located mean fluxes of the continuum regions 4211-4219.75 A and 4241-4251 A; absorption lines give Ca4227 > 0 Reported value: 2.3 A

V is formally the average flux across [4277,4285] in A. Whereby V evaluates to 9.24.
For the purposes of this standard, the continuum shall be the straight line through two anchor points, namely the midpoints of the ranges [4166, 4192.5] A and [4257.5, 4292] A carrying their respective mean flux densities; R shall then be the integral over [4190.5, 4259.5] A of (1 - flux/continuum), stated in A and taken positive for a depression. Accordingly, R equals 1.20 A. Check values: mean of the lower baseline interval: 9.83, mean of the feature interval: 9.17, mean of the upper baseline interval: 8.78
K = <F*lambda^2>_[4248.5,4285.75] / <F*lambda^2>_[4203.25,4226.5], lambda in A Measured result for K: 1.0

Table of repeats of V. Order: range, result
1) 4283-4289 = 8.61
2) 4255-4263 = 9.27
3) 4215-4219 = 9.09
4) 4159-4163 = 10.4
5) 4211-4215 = 10.7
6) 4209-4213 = 11.1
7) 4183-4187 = 9.5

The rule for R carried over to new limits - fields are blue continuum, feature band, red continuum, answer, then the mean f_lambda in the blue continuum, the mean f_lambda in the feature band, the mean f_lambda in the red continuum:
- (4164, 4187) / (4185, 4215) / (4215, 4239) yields -2.0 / 9.89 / 9.79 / 8.41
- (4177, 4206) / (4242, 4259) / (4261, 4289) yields -0.2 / 9.5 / 9.1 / 8.8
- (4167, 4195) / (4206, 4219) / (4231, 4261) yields -1.0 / 9.87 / 10.3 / 9.18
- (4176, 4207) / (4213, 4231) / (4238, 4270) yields 2.1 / 9.54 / 8.3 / 9.25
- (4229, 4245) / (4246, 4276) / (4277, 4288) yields 1.7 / 9.49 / 8.73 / 9.03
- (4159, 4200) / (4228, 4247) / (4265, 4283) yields -0.5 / 9.86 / 9.37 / 8.72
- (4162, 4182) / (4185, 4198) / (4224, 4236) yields -0.5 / 10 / 9.7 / 7.97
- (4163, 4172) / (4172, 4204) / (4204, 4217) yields 1.9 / 10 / 9.58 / 10.3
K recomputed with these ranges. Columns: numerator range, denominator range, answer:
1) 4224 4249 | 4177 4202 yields 0.94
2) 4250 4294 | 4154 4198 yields 0.92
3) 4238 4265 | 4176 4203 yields 0.99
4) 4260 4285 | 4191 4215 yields 0.93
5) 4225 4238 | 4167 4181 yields 0.84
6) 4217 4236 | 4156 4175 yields 0.84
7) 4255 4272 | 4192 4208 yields 1.01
